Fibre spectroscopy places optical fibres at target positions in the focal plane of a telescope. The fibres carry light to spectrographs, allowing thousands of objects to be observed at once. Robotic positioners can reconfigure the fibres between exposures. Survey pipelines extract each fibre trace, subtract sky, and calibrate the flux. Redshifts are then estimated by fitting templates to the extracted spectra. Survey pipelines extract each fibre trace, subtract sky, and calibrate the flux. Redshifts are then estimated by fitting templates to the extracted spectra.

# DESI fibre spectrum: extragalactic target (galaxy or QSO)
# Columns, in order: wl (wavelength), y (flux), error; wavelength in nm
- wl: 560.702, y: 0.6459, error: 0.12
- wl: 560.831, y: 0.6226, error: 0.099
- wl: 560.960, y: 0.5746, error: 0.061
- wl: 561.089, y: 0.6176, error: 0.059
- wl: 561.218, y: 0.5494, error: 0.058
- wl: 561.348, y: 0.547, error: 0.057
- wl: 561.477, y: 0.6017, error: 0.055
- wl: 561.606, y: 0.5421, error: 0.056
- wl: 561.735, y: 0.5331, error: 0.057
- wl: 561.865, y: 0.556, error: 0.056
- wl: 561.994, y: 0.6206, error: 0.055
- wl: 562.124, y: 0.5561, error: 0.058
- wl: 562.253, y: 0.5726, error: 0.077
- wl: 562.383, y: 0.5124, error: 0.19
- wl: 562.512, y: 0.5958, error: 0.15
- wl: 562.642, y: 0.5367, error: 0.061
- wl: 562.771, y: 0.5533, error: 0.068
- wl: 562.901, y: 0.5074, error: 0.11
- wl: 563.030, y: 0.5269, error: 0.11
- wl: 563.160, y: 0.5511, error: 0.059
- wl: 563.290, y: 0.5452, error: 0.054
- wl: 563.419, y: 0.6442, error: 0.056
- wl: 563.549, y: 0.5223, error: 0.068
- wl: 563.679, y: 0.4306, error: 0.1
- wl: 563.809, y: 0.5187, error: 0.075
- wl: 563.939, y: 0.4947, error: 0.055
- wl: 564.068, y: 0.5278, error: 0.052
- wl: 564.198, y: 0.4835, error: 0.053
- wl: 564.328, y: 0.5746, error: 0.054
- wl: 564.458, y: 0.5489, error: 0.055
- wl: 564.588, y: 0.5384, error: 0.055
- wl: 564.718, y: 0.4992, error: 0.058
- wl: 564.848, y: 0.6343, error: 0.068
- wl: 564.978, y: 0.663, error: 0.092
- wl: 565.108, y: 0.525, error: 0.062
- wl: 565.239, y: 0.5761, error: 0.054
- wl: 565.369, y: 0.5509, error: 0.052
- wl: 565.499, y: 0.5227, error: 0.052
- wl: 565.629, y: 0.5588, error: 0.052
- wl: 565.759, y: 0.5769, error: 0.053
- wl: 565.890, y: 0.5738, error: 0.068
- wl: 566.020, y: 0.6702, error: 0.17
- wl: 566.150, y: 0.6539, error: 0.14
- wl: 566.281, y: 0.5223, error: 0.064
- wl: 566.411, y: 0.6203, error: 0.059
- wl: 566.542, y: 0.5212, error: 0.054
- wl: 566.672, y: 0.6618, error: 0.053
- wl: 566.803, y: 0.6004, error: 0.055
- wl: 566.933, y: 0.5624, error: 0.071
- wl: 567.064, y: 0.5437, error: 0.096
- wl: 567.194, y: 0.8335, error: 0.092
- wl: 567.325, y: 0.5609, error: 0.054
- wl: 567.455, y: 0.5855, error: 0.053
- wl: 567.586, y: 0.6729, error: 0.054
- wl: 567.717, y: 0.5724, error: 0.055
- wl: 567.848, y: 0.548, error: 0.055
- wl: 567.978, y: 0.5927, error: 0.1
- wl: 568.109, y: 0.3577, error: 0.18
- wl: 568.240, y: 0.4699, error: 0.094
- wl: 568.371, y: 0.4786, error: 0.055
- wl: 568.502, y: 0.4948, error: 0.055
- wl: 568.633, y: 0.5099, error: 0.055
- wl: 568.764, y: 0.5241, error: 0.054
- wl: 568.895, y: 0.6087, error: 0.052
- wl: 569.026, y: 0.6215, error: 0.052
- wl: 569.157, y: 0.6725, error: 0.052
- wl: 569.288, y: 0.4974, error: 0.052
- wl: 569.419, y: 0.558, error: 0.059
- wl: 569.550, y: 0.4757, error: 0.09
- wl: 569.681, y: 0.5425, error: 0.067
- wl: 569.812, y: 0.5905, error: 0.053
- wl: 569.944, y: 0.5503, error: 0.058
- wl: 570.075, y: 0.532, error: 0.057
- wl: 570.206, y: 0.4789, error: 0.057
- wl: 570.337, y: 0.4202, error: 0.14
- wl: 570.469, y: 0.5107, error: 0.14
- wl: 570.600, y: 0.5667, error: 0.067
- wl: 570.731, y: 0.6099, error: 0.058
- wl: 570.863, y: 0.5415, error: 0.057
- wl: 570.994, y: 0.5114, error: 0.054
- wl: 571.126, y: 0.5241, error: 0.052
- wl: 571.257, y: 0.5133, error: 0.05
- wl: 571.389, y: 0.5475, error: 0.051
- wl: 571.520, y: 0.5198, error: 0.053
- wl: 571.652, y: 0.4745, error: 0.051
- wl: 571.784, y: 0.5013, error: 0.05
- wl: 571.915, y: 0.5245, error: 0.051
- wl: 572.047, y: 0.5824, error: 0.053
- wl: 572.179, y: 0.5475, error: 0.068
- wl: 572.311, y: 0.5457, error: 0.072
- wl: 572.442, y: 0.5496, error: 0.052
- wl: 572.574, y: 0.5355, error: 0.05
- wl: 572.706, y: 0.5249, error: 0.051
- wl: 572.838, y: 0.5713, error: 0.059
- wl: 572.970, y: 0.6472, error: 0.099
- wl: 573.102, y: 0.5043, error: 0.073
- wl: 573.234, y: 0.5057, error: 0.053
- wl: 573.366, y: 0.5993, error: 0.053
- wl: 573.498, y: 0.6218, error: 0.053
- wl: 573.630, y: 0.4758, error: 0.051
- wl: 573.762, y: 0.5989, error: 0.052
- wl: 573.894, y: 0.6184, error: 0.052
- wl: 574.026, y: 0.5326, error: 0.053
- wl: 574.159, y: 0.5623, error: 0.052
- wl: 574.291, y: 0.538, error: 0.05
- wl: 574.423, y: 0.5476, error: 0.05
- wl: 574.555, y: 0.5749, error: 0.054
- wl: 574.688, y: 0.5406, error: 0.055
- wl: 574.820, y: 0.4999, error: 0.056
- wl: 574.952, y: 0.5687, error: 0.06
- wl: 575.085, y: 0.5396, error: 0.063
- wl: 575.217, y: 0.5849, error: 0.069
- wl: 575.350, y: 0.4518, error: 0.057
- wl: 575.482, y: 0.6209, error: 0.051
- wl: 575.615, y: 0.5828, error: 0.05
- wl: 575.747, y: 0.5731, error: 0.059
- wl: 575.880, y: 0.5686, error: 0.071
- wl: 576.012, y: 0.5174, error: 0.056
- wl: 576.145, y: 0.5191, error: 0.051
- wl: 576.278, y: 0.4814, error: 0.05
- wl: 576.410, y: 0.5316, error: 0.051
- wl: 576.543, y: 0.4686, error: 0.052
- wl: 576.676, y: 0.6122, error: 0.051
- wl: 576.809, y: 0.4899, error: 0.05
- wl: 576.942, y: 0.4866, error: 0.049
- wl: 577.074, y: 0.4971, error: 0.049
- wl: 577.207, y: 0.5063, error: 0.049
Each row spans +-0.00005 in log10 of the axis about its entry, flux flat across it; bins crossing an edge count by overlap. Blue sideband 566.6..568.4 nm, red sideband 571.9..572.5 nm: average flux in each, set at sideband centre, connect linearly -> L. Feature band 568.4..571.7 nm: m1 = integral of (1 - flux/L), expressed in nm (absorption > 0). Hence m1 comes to 0.16 nm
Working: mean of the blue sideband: 0.576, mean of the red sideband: 0.552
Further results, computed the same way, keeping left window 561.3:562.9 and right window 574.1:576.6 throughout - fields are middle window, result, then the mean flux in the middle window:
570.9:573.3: 0.04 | 0.535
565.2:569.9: -0.15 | 0.569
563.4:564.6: 0.07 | 0.523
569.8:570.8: 0.03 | 0.529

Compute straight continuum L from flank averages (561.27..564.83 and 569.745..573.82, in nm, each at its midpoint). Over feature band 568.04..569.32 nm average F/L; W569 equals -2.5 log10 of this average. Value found 0.034 mag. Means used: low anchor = 0.543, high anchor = 0.539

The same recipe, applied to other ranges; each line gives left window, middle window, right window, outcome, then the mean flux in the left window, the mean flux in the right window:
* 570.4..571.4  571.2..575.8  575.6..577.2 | -0.033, 0.54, 0.525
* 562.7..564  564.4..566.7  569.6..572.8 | -0.093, 0.53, 0.531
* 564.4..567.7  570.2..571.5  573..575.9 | 0.092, 0.591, 0.556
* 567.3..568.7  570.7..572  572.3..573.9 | 0.049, 0.53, 0.56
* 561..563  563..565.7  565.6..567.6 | 0.075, 0.56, 0.607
